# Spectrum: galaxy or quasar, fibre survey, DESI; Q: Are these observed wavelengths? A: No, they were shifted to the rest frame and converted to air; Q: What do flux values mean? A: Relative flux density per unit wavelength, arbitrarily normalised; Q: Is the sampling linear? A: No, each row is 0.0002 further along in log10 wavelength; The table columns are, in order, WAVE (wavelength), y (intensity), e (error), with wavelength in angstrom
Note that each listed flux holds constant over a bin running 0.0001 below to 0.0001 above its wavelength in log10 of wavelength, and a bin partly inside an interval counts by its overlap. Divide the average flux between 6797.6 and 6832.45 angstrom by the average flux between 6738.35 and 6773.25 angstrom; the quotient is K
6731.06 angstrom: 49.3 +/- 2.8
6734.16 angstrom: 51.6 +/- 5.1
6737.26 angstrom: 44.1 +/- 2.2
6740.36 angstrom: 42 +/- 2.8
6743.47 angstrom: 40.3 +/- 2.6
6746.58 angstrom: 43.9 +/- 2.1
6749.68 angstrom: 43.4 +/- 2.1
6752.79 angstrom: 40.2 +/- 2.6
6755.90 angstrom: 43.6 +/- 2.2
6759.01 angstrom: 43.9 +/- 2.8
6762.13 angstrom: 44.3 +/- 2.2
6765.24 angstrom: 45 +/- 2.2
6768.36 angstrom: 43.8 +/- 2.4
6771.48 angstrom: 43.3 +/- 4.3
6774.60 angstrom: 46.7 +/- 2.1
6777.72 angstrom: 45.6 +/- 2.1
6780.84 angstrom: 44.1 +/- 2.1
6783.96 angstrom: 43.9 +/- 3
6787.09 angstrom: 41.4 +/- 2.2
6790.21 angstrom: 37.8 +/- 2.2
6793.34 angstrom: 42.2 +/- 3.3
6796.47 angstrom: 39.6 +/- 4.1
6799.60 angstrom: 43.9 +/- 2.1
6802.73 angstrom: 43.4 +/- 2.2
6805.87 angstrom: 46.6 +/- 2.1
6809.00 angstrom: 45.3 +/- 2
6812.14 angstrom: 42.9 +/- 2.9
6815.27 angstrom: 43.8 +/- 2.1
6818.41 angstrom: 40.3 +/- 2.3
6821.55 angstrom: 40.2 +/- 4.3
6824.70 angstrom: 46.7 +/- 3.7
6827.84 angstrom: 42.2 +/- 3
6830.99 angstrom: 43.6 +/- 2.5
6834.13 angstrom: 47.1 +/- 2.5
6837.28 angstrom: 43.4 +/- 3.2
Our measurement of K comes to 1.01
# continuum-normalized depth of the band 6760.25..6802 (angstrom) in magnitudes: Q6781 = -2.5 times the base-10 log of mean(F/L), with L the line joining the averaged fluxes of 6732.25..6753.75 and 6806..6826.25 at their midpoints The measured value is 0.01 mag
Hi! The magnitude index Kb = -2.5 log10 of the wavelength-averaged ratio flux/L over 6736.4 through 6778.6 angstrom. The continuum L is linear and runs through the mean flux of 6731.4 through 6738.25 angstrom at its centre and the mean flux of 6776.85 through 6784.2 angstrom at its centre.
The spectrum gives 0.07 mag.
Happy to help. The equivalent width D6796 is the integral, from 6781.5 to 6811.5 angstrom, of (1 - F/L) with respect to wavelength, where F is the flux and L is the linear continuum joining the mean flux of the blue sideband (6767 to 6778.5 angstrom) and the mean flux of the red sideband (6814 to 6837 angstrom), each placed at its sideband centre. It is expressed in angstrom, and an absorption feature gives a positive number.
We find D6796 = 1.0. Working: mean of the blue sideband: 44.8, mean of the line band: 42.7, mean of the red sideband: 43.4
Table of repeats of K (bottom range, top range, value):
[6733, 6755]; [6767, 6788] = 1.02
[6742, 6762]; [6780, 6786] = 1.03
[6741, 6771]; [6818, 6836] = 1.01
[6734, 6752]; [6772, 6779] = 1.05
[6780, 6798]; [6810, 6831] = 1.03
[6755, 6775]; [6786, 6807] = 0.95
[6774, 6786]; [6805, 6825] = 0.97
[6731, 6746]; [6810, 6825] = 0.95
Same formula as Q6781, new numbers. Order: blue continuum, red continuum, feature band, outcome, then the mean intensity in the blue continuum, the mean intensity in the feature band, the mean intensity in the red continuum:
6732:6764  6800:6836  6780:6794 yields 0.053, 43.9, 41.8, 43.8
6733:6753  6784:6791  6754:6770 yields -0.039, 43.7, 44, 40.7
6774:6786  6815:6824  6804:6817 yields -0.057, 44.8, 44.6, 41.6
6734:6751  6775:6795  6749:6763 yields 0.009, 43.6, 43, 42.7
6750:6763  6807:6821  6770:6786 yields -0.041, 43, 44.6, 43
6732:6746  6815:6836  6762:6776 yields -0.010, 44.7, 44.6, 43.4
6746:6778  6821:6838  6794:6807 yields 0.021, 43.9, 43.2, 44.1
